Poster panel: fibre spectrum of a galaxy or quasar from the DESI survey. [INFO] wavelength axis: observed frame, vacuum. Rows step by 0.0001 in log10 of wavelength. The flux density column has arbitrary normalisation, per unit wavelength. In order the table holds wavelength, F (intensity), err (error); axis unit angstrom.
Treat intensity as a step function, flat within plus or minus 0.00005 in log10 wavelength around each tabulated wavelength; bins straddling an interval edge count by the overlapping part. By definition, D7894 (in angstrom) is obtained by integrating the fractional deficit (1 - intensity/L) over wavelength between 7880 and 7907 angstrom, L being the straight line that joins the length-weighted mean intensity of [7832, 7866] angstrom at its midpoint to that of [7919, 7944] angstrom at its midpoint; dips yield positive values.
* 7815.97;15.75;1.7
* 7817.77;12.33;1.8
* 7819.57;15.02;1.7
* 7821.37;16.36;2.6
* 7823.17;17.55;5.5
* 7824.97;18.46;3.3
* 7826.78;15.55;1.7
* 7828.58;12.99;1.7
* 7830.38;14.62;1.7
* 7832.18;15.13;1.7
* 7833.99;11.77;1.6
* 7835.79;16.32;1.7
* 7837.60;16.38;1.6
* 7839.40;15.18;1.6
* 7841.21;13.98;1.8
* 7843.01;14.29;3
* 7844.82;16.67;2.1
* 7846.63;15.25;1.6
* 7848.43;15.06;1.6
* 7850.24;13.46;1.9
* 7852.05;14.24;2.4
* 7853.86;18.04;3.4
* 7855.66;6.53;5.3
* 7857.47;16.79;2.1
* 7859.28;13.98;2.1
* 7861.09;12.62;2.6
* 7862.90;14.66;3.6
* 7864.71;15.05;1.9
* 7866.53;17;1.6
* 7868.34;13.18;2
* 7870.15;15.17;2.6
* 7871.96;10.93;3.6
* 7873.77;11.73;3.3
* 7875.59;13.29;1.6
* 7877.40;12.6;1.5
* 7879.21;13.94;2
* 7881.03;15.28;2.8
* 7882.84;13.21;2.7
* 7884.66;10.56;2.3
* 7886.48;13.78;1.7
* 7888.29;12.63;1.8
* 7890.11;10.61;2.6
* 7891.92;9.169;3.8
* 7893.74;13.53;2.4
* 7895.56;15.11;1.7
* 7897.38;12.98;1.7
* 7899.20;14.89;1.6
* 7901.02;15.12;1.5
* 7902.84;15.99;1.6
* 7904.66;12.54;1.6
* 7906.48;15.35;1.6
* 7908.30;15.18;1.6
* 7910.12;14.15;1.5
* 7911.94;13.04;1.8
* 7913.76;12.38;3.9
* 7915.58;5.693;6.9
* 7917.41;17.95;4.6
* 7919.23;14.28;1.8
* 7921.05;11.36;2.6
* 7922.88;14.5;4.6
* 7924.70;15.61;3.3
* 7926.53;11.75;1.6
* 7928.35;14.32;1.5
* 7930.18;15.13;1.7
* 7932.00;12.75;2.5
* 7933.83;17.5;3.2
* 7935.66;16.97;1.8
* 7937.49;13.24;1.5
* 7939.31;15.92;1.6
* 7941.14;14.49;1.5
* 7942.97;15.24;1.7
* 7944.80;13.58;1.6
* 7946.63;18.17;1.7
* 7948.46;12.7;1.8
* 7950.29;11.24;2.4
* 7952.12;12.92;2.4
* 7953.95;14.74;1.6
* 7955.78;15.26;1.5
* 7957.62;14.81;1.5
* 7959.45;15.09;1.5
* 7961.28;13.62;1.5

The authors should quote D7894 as 2.14 angstrom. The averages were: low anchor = 14.5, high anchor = 14.5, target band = 13.4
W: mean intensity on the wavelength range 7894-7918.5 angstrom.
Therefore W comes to 13.9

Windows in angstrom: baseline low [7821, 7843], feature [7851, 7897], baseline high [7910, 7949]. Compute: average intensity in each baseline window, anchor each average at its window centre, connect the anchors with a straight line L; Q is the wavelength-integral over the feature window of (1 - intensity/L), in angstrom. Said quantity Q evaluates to 4.54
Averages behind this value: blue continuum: 15.3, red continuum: 14.1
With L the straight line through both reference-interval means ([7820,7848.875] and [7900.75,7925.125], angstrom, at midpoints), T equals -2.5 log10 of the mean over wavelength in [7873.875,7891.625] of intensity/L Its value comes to 0.13 mag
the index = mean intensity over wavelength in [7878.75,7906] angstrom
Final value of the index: 13.3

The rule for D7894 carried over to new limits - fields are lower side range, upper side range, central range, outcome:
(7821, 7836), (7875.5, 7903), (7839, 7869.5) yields -0.1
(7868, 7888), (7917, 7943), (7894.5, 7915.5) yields -0.1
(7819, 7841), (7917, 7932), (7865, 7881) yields 1.3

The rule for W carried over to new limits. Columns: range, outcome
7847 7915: 13.6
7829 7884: 14.2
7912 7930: 13.2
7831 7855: 15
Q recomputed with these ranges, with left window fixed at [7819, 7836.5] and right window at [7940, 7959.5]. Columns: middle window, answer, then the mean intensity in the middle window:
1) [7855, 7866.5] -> 1.1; 13.7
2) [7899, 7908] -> 0.0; 14.8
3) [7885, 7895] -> 1.9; 12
